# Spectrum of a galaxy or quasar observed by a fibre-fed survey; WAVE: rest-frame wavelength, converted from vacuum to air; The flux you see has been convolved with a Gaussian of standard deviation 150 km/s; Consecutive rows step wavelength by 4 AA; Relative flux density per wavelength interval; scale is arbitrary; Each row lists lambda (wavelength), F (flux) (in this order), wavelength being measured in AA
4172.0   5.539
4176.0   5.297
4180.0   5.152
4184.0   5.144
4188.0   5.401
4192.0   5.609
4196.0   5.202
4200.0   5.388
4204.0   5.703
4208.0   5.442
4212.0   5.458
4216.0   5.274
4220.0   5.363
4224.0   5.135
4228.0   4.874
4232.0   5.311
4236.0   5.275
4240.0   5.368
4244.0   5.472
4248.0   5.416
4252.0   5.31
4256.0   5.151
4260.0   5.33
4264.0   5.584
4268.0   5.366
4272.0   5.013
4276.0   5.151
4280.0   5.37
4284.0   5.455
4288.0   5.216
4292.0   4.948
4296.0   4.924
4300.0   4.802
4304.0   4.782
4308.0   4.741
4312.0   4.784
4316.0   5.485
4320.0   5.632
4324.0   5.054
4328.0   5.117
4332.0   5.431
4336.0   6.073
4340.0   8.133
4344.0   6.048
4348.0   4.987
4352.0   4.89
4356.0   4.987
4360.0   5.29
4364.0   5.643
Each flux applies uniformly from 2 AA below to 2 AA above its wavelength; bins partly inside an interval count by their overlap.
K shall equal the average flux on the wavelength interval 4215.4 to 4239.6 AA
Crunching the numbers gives 5.21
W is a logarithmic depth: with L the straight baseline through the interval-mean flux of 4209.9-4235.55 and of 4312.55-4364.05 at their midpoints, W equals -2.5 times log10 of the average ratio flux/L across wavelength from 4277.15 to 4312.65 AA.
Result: 0.090 mag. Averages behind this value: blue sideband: 5.24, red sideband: 5.57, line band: 5.01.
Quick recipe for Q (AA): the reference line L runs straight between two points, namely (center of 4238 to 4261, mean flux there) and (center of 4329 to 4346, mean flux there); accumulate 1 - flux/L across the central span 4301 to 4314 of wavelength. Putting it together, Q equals 2.7 AA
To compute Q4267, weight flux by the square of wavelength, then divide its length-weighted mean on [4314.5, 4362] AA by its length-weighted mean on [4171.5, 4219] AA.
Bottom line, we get 1.1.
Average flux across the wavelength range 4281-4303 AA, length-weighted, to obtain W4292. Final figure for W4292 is 5.07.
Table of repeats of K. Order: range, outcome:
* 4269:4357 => 5.32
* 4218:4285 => 5.29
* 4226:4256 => 5.28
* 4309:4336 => 5.29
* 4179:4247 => 5.33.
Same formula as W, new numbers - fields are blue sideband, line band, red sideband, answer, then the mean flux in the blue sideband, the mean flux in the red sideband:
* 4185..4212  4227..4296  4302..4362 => 0.03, 5.45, 5.43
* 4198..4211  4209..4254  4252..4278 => 0.02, 5.51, 5.27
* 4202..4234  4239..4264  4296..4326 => -0.03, 5.32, 5.03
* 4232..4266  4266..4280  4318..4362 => 0.05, 5.36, 5.6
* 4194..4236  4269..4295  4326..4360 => 0.06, 5.31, 5.68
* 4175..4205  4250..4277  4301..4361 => 0.02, 5.35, 5.42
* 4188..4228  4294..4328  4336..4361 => 0.13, 5.37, 5.77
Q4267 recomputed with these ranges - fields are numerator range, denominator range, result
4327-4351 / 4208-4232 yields 1.20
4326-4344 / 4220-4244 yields 1.24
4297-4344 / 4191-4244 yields 1.08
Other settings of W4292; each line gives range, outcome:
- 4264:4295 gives 5.23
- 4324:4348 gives 5.97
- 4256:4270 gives 5.39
